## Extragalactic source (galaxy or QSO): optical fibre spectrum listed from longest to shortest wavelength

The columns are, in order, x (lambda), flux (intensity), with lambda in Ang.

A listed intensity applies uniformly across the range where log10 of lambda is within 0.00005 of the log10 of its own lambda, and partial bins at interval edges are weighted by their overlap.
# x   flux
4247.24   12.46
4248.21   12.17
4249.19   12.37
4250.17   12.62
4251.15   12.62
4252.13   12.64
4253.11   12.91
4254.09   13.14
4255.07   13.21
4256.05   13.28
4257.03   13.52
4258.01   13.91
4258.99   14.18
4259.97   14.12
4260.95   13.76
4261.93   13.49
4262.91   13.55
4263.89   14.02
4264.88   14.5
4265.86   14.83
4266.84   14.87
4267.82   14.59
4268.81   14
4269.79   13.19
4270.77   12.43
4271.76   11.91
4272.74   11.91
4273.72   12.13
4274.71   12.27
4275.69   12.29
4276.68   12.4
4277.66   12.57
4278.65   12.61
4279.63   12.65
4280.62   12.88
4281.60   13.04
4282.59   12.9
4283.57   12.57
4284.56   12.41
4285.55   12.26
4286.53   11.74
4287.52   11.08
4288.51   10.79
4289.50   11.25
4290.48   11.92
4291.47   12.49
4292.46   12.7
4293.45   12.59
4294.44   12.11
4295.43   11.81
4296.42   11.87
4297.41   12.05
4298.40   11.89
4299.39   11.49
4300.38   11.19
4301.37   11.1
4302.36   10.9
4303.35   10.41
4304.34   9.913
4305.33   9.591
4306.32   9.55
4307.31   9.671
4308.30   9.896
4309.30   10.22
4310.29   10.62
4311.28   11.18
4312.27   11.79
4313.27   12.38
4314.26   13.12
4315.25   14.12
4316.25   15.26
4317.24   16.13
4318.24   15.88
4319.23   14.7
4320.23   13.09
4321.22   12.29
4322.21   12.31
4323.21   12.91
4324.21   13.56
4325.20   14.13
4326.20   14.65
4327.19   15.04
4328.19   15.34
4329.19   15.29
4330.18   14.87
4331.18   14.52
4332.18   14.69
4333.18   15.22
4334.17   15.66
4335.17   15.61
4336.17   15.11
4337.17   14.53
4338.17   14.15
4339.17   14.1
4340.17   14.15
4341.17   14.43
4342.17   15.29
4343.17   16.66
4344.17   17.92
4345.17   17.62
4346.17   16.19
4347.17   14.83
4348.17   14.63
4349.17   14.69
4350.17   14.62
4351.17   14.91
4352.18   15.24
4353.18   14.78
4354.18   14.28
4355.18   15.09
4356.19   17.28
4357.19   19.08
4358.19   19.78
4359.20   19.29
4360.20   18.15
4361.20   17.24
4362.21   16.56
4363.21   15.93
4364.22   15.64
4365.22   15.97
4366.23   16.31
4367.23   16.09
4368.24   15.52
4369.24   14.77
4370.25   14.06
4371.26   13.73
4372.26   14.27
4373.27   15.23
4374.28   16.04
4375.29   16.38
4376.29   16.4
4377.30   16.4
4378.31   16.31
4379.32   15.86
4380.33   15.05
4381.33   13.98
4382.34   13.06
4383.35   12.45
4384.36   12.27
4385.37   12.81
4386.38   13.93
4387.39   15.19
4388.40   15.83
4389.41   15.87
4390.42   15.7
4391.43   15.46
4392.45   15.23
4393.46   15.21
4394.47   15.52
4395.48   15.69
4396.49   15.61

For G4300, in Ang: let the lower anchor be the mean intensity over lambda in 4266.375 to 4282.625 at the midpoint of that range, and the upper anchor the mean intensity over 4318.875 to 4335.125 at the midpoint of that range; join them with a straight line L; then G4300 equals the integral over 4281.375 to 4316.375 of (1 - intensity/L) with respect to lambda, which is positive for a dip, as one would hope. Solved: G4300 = 4.9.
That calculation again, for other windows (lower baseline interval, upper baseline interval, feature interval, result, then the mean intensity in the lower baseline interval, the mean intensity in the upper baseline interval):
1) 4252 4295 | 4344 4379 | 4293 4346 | 4.6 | 12.9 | 16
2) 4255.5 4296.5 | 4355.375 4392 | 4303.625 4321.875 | 2.3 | 12.9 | 15.7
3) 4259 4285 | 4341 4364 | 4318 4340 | 1.4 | 13.2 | 16.3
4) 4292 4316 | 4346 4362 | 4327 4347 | -1.0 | 11.4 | 16.3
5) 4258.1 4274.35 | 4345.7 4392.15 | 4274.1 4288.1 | 1.5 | 13.6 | 15.5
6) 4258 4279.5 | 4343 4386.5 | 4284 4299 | 2.1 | 13.3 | 15.6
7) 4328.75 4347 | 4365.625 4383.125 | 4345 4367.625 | -1.5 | 15.3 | 15.2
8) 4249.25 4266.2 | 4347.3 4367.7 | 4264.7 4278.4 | 0.8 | 13.5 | 16.3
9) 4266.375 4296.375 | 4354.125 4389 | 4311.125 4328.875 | 0.0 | 12.5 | 15.6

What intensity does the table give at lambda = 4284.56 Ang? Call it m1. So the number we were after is 12.41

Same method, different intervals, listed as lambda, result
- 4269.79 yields 13.19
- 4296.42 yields 11.87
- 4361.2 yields 17.24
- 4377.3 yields 16.4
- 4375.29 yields 16.38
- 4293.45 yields 12.59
